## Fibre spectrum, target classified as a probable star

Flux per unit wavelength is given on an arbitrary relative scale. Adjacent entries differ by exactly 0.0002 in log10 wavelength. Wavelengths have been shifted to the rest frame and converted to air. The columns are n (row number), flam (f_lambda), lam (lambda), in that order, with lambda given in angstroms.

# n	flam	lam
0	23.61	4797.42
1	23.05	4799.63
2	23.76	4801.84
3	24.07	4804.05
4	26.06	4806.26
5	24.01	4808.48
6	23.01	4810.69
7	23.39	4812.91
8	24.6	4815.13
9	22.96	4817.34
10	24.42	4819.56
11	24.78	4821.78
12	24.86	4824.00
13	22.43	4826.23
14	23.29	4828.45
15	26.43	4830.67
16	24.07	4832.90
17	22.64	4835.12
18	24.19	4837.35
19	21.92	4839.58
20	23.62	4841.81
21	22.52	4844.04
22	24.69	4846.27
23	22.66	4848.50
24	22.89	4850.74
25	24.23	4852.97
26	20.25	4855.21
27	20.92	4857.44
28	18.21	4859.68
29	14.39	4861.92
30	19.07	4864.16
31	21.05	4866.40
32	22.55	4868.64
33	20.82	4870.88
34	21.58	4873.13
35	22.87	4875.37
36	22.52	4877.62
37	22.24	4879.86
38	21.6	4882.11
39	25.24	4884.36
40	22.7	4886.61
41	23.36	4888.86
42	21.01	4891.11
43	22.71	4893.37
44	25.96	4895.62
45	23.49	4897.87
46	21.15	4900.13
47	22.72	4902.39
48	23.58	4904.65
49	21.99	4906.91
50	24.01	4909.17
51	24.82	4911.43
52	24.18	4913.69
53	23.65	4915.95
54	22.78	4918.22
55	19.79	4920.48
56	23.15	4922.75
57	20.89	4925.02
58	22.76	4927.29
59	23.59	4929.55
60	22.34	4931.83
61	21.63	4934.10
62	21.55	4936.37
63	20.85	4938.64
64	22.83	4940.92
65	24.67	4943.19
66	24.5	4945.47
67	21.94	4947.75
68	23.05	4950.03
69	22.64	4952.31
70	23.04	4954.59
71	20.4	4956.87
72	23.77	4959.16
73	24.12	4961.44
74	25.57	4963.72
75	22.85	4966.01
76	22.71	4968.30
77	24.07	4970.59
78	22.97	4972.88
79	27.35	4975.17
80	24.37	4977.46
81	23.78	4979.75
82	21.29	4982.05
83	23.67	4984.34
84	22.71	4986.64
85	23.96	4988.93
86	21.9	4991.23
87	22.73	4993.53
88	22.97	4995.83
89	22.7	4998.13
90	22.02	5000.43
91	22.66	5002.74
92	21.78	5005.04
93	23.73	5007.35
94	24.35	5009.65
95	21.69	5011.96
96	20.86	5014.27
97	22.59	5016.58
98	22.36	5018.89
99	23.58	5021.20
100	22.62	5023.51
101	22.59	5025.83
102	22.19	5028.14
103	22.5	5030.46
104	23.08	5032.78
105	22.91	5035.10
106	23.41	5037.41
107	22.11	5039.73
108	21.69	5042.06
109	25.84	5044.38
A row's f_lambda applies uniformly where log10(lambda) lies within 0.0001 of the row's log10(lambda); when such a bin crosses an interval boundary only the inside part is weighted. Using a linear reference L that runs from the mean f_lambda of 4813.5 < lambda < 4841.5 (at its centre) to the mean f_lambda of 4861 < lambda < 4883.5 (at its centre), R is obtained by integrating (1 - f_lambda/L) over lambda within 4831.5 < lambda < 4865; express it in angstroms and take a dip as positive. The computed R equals 1.1 angstroms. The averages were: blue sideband 23.9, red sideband 21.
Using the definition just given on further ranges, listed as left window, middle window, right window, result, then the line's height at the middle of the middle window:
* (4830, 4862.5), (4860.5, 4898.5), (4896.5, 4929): 1.12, 22.6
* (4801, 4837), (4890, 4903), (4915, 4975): 0.26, 23.3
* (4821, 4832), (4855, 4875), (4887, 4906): 3.06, 23.6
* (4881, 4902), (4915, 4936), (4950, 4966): 0.79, 23.1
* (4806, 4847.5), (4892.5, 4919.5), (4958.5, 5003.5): 0.24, 23.6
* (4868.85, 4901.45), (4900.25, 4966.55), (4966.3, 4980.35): 1.72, 23.5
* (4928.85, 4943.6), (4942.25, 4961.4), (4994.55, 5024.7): -0.55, 22.4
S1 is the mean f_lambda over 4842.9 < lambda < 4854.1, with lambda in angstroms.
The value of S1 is 23.4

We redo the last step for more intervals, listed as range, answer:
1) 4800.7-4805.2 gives 24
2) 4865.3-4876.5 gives 21.8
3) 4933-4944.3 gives 22.3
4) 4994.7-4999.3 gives 22.8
